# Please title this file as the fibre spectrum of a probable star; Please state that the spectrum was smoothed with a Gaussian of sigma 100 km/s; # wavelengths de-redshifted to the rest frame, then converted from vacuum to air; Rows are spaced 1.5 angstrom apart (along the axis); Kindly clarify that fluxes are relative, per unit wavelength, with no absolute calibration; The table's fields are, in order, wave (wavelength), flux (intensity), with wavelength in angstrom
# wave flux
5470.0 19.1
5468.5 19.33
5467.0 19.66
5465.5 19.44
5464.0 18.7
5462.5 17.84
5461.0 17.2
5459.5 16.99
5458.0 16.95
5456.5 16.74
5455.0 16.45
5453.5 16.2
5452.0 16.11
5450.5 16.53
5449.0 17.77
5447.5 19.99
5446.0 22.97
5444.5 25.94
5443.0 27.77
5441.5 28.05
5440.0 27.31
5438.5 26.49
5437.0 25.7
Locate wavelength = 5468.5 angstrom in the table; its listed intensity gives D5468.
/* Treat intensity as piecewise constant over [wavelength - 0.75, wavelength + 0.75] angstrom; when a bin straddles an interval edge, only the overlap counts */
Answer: 19.33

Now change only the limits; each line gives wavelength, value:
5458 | 16.95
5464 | 18.7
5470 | 19.1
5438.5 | 26.49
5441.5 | 28.05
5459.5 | 16.99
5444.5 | 25.94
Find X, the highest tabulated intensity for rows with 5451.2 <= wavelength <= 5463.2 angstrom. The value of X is 17.84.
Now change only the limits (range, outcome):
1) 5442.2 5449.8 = 27.77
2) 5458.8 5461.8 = 17.2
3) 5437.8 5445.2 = 28.05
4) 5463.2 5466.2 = 19.44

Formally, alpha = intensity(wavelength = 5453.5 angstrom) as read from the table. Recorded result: 16.2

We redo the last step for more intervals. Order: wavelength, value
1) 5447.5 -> 19.99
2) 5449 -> 17.77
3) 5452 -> 16.11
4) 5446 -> 22.97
